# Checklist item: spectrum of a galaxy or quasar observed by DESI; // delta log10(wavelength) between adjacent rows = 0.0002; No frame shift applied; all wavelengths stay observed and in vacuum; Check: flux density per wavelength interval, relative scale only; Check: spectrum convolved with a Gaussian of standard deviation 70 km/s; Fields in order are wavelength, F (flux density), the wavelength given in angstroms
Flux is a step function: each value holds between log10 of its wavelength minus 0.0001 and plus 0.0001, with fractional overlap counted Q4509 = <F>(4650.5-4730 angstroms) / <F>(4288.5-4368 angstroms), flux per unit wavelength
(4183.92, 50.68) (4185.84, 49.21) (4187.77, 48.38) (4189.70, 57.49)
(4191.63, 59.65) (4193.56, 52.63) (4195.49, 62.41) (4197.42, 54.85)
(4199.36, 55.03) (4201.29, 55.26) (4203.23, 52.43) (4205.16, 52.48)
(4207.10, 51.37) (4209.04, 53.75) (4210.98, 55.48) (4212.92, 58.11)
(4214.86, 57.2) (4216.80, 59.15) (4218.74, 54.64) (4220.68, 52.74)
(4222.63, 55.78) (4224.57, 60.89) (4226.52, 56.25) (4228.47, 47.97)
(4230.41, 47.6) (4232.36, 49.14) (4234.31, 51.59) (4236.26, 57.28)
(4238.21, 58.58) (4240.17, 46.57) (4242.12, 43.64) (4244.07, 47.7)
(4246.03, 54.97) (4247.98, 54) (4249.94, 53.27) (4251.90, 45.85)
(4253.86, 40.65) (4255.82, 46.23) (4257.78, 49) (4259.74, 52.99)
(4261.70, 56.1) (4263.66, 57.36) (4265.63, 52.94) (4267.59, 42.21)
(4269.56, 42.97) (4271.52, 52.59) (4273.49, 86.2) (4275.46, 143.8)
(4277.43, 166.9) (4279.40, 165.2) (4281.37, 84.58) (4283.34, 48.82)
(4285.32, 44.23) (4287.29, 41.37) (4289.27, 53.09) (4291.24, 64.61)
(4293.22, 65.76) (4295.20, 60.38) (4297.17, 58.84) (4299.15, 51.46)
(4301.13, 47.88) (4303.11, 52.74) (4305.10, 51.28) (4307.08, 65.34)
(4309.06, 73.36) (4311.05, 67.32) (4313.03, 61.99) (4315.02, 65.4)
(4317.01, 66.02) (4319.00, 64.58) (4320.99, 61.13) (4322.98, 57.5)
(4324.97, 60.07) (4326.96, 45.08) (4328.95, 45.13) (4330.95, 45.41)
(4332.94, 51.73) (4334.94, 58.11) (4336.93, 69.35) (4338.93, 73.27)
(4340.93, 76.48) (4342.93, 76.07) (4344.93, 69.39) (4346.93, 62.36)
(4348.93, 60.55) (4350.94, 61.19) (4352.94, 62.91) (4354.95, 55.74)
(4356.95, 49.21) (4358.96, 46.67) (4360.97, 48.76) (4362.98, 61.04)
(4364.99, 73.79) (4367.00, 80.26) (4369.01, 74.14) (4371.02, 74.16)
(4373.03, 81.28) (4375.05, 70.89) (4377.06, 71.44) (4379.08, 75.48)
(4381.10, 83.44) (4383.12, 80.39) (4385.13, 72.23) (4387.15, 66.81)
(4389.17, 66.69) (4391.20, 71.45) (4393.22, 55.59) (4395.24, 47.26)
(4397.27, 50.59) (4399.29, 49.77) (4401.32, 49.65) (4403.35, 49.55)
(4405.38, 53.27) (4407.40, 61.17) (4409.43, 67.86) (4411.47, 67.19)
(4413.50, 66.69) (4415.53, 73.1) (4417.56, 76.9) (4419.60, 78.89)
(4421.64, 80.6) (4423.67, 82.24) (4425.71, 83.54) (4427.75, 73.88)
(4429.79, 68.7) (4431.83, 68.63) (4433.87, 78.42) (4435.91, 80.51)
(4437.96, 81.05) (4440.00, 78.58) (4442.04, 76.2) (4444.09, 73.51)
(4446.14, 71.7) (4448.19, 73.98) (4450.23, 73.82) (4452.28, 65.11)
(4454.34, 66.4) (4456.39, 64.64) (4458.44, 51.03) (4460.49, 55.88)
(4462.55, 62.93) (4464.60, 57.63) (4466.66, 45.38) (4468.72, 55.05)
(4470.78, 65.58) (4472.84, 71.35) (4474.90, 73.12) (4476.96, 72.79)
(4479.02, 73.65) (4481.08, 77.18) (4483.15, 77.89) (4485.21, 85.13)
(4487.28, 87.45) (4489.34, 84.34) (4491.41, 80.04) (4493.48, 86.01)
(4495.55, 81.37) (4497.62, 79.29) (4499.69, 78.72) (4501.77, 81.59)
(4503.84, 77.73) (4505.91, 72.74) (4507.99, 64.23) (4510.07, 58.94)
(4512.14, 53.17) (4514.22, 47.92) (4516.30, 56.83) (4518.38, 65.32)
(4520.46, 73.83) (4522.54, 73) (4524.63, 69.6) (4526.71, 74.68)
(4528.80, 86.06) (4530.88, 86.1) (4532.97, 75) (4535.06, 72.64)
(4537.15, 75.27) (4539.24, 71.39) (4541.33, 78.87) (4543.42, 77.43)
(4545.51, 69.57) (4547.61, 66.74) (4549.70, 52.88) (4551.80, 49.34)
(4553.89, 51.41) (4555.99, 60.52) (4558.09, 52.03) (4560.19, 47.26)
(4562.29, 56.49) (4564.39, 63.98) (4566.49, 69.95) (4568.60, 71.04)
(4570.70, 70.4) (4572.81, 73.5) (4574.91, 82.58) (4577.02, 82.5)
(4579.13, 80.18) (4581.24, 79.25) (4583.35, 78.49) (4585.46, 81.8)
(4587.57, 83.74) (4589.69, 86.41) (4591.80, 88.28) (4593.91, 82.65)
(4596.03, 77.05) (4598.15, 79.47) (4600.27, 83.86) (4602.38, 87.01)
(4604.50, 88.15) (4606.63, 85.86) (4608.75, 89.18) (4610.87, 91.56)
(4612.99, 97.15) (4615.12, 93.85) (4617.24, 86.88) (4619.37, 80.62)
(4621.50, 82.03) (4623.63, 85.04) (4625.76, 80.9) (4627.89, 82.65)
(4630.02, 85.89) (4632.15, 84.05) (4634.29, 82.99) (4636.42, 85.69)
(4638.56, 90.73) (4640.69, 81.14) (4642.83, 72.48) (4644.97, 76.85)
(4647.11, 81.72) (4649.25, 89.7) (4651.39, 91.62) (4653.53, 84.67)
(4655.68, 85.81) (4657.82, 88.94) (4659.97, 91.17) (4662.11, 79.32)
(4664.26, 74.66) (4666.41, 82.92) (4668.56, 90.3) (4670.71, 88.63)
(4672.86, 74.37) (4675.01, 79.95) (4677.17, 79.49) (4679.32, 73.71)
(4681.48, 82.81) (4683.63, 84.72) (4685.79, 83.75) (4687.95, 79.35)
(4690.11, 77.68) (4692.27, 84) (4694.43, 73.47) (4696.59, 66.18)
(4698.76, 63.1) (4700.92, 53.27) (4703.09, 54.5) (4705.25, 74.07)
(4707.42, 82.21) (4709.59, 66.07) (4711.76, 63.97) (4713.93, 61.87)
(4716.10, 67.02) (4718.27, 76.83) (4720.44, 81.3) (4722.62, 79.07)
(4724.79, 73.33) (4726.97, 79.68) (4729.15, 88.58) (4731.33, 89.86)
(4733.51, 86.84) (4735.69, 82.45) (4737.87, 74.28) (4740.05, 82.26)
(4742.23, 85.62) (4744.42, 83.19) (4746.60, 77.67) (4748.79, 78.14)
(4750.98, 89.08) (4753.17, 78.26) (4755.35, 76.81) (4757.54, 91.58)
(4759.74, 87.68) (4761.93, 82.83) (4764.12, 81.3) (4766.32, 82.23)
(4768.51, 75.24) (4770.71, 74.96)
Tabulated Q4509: 1.3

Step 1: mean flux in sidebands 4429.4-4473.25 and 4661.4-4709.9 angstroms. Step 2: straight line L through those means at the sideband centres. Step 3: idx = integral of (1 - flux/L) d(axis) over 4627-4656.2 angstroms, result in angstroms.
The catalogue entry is -3.7 angstroms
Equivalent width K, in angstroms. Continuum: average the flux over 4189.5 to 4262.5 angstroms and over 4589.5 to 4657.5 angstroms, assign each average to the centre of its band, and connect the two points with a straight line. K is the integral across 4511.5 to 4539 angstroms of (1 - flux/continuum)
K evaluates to 2.49 angstroms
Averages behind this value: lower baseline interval 53.1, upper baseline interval 85.1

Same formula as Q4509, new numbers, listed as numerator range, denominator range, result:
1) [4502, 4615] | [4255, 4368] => 1.14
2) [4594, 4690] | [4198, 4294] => 1.40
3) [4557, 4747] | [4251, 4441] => 1.20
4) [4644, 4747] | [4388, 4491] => 1.15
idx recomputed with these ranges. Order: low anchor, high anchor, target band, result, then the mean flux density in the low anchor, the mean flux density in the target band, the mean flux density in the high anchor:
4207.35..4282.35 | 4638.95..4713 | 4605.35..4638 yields -4.4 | 62.1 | 86.3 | 78.2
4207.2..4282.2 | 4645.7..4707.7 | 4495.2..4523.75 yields 1.5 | 62.1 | 68.6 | 79.1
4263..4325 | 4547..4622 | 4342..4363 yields 3.1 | 68.2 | 59.3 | 76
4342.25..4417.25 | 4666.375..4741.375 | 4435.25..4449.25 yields -2.0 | 64.6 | 76.4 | 76.6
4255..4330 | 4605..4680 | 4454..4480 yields 4.2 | 65.1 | 62.6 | 84.4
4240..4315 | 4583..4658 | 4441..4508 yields 3.5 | 63.2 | 71.8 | 84.9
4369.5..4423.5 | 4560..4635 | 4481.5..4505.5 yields -2.4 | 67.3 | 81.4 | 81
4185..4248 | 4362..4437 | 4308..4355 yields 1.0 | 53.8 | 62.2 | 69.4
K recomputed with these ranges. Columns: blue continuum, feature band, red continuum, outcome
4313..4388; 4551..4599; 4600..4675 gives 5.34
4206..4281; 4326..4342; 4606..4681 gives 2.05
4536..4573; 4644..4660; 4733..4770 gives -2.87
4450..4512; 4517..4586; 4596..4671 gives 6.38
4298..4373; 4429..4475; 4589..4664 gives 2.07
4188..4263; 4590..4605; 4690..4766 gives -2.74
